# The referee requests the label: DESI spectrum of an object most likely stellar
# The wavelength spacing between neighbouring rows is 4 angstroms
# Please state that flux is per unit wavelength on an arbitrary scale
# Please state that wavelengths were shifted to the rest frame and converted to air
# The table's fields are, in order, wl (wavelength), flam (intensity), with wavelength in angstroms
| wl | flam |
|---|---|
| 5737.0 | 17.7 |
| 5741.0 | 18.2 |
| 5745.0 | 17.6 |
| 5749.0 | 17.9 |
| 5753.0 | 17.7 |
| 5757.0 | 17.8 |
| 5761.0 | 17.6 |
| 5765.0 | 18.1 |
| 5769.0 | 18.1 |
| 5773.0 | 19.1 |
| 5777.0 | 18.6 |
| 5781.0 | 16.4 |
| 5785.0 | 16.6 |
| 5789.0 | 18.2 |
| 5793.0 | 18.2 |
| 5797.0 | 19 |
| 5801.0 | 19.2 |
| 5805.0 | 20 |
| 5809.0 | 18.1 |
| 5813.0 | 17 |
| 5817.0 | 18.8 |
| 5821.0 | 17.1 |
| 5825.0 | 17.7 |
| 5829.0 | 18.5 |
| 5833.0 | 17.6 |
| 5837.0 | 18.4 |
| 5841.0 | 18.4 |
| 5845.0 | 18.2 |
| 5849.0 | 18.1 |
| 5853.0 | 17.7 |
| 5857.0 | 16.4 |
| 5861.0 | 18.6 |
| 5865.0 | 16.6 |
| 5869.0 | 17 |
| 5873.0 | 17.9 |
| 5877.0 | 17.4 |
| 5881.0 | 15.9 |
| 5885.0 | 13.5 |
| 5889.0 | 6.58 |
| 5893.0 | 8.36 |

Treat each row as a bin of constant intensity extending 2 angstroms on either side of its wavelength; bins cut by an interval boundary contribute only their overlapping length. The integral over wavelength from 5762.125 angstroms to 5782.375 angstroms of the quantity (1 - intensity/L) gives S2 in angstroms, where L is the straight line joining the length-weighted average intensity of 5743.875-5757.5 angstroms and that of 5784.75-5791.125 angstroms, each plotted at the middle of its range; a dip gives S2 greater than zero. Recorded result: -0.46 angstroms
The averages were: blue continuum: 17.8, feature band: 18.1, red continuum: 17.6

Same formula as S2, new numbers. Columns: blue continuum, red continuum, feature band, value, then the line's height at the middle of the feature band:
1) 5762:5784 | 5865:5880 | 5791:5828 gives -1.4 angstroms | 17.7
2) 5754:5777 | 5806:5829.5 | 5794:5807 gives -0.9 angstroms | 18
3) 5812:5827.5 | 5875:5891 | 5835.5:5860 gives -3.3 angstroms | 15.8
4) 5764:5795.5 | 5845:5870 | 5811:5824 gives 0.1 angstroms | 17.7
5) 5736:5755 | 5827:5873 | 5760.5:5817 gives -1.2 angstroms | 17.8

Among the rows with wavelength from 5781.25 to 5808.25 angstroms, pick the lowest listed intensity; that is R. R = 16.6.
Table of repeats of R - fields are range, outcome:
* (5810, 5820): 17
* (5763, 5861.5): 16.4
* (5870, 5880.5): 17.4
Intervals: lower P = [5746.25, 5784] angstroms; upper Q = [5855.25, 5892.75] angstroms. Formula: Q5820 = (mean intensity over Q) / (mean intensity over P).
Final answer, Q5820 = 0.9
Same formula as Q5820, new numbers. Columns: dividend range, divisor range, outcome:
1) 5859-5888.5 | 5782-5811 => 0.88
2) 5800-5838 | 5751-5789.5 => 1.02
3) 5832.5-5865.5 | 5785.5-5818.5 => 0.97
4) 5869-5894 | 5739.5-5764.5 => 0.77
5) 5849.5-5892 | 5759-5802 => 0.87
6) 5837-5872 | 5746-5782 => 0.98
